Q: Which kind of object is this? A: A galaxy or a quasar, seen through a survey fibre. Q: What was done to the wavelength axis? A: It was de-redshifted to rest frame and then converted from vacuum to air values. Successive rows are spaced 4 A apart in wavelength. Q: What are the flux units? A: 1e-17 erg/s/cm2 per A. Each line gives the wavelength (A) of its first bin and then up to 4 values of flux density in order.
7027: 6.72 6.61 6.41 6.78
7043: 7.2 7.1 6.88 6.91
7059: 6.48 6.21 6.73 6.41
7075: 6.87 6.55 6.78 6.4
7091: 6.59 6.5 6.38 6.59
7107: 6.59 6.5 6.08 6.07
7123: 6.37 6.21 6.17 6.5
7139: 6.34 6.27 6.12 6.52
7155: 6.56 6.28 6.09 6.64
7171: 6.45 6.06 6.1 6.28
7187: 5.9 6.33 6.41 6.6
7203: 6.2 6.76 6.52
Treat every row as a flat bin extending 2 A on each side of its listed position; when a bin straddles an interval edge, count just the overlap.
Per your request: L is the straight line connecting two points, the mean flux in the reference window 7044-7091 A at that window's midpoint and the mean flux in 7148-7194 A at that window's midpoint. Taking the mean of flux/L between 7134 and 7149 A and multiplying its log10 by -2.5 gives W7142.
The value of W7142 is 0.018 mag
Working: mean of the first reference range 6.67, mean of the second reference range 6.29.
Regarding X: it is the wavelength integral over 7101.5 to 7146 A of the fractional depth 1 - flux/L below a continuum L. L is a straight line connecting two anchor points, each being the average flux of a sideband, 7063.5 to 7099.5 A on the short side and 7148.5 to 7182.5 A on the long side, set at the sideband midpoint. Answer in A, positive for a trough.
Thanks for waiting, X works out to 0.85 A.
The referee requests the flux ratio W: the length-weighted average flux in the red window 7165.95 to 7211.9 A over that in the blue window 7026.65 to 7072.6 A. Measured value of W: 0.9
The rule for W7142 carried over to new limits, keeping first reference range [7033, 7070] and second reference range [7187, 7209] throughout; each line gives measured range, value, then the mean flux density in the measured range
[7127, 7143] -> 0.04 mag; 6.31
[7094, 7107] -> 0.02 mag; 6.5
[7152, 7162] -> 0.02 mag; 6.4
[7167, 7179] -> 0.03 mag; 6.29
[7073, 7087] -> 0.00 mag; 6.69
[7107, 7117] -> 0.04 mag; 6.35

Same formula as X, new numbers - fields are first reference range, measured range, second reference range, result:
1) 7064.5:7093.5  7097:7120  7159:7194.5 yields 0.42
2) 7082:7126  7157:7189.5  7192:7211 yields 1.22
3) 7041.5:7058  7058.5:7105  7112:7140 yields 0.93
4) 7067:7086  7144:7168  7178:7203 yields 0.12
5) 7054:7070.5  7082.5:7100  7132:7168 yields -0.09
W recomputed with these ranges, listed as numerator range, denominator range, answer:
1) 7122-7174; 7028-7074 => 0.95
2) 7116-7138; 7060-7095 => 0.95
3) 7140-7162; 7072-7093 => 0.96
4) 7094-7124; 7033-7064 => 0.94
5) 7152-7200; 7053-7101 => 0.96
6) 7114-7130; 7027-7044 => 0.92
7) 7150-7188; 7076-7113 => 0.96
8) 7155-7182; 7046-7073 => 0.94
